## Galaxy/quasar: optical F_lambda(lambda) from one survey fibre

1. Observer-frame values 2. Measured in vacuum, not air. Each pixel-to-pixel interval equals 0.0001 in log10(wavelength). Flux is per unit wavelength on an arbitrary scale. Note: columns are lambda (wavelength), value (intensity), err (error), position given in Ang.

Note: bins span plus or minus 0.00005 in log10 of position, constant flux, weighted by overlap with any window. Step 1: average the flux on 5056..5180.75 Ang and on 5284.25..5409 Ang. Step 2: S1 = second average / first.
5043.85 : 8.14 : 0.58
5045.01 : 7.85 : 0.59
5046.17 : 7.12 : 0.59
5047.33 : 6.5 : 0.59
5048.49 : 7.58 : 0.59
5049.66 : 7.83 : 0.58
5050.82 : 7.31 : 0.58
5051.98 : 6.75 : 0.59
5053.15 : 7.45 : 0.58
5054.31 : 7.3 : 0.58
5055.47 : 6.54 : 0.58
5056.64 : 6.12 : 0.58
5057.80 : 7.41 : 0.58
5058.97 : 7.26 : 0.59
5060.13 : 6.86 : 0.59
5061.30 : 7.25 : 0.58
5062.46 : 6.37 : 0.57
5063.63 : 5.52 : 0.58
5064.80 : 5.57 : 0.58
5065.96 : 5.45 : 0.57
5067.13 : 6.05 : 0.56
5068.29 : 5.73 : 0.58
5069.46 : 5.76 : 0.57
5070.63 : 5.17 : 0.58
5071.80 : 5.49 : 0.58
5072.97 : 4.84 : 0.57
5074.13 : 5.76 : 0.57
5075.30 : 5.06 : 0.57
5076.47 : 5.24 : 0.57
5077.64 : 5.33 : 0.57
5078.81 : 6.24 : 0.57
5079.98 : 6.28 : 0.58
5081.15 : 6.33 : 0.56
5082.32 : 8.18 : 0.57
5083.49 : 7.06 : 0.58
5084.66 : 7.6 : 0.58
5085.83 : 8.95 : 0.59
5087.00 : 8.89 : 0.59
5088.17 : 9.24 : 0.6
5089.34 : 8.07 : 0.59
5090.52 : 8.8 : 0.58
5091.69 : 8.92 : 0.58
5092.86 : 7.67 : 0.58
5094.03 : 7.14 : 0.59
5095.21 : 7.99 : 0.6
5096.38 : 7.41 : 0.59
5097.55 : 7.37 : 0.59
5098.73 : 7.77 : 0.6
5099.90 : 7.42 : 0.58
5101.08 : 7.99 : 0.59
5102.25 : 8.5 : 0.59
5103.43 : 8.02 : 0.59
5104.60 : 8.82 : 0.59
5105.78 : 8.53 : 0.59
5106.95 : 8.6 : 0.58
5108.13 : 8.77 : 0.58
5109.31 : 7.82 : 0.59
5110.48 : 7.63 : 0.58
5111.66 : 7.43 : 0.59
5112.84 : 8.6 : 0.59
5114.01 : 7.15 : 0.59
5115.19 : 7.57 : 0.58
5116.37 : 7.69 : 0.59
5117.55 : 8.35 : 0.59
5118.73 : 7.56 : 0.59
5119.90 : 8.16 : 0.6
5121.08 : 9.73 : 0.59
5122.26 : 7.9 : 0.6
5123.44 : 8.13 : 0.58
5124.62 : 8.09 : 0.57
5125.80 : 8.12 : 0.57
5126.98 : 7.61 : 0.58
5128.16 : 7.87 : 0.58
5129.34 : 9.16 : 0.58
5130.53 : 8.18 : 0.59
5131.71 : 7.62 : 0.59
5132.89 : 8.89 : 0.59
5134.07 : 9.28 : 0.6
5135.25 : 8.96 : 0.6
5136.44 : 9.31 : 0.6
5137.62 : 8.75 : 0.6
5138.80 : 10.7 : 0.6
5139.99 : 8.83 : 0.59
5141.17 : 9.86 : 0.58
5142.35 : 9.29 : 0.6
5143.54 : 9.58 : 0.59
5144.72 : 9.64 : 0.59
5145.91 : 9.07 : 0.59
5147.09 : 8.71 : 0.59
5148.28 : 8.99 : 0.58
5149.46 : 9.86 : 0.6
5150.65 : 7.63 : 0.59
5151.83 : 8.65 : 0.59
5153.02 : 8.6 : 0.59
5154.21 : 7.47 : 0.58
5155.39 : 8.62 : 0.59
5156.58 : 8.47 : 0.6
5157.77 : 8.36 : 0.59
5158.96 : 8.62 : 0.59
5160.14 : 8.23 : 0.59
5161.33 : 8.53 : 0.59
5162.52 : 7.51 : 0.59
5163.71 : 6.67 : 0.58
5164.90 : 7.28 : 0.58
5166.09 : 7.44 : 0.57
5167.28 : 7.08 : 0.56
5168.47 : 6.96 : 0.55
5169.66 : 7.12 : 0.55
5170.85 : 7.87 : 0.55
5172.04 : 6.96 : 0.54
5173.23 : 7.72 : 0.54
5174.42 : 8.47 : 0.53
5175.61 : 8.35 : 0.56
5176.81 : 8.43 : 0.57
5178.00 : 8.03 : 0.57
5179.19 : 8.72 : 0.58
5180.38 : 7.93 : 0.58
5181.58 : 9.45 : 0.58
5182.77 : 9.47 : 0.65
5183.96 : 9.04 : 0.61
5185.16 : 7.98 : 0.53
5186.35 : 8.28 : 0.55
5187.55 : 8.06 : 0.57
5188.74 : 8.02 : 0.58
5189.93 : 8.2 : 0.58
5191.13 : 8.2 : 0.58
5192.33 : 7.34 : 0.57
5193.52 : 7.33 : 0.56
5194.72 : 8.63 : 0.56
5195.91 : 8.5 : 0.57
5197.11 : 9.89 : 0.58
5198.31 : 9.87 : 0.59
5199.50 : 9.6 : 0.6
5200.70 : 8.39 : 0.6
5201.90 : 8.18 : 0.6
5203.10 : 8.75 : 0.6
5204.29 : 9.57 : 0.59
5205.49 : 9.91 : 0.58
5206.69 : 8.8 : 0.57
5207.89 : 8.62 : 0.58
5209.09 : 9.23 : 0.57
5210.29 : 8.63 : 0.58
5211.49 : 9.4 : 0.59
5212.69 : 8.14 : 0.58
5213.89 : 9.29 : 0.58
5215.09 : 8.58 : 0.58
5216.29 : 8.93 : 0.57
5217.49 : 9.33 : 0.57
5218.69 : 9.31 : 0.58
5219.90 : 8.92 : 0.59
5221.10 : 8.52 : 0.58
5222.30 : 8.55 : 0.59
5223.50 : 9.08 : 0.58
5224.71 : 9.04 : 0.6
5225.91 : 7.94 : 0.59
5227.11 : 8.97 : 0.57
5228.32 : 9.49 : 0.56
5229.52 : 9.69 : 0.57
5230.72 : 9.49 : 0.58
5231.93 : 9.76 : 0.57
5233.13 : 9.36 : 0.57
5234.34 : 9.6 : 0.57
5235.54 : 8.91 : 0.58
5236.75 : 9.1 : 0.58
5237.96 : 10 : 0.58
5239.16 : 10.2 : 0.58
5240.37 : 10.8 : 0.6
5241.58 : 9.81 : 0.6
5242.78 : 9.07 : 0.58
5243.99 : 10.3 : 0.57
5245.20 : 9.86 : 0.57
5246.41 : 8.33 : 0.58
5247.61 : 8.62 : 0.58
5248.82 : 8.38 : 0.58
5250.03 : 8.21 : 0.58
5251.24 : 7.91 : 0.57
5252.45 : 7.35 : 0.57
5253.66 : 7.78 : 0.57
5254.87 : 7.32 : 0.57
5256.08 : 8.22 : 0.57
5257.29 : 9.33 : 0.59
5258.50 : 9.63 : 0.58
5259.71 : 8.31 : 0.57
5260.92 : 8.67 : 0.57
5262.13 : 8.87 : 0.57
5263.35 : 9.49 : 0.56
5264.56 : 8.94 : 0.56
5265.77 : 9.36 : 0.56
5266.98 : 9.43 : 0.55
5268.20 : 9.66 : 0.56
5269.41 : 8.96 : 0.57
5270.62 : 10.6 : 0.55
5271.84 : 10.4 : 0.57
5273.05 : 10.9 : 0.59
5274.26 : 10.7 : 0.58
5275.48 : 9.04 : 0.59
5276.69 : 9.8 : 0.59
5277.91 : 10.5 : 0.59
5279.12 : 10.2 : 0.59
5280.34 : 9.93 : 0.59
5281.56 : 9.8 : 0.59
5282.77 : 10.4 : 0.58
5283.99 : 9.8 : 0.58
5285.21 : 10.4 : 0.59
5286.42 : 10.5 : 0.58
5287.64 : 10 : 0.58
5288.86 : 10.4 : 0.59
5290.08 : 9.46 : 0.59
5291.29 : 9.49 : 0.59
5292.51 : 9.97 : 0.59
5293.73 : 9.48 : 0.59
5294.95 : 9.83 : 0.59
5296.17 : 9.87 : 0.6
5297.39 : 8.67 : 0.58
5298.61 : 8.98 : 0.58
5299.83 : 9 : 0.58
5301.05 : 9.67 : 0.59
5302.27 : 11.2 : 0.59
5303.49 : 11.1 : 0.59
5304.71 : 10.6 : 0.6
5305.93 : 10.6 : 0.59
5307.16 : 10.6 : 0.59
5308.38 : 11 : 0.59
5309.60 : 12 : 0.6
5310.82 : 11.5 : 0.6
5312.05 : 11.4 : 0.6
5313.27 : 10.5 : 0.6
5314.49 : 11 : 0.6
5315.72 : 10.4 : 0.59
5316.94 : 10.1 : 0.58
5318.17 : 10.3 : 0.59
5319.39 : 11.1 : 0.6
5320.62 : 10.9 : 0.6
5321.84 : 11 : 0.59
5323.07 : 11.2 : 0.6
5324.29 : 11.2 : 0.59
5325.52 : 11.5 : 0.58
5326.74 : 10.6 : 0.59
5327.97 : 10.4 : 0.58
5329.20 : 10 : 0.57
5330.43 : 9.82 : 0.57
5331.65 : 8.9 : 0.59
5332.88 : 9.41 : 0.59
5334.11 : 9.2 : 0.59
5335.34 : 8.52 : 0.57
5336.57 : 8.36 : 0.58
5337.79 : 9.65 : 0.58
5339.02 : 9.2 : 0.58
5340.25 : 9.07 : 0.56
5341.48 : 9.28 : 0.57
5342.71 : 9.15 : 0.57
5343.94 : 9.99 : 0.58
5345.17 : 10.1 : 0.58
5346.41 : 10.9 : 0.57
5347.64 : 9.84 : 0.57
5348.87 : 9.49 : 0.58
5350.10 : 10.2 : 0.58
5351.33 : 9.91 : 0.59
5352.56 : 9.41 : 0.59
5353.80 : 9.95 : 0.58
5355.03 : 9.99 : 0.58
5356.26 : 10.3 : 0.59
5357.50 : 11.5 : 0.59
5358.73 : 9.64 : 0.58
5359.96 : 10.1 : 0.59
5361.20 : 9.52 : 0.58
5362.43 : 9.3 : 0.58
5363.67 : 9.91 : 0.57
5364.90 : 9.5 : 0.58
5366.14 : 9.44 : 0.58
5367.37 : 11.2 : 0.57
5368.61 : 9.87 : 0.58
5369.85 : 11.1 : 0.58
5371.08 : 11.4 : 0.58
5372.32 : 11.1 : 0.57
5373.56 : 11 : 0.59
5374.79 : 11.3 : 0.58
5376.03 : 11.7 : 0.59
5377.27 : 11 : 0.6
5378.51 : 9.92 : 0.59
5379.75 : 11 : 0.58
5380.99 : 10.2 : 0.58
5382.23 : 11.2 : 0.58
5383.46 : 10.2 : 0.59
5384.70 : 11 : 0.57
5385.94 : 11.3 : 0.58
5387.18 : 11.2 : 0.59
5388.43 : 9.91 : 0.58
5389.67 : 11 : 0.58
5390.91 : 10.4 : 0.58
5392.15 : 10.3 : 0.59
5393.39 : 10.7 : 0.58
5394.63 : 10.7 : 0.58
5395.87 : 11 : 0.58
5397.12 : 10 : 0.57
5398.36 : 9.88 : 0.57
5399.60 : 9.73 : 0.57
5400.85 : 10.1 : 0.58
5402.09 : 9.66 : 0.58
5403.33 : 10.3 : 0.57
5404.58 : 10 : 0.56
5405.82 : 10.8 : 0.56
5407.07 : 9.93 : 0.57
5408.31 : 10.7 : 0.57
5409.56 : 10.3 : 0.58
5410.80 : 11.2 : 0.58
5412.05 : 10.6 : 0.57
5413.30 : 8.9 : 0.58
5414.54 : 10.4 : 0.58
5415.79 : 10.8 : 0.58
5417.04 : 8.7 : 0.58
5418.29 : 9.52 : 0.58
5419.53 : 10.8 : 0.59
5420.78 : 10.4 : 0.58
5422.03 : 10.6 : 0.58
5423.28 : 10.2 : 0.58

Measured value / 1.3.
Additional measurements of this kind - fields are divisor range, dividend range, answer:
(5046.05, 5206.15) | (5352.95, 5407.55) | 1.32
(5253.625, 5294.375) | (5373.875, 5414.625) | 1.09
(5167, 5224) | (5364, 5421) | 1.22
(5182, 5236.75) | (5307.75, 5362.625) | 1.15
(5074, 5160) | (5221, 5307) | 1.16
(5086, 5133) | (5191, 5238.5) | 1.10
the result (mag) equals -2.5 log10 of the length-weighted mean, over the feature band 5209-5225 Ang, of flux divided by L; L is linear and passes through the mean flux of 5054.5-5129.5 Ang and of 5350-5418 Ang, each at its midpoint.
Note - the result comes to -0.03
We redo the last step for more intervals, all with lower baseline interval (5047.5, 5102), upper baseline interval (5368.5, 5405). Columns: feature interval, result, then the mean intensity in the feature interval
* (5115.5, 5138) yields -0.113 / 8.37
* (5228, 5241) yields -0.101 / 9.68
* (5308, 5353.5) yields -0.024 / 10.2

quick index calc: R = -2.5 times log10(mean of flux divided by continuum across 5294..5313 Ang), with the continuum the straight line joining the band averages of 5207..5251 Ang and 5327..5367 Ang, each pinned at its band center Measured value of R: -0.097 mag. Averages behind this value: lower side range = 9.14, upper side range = 9.7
